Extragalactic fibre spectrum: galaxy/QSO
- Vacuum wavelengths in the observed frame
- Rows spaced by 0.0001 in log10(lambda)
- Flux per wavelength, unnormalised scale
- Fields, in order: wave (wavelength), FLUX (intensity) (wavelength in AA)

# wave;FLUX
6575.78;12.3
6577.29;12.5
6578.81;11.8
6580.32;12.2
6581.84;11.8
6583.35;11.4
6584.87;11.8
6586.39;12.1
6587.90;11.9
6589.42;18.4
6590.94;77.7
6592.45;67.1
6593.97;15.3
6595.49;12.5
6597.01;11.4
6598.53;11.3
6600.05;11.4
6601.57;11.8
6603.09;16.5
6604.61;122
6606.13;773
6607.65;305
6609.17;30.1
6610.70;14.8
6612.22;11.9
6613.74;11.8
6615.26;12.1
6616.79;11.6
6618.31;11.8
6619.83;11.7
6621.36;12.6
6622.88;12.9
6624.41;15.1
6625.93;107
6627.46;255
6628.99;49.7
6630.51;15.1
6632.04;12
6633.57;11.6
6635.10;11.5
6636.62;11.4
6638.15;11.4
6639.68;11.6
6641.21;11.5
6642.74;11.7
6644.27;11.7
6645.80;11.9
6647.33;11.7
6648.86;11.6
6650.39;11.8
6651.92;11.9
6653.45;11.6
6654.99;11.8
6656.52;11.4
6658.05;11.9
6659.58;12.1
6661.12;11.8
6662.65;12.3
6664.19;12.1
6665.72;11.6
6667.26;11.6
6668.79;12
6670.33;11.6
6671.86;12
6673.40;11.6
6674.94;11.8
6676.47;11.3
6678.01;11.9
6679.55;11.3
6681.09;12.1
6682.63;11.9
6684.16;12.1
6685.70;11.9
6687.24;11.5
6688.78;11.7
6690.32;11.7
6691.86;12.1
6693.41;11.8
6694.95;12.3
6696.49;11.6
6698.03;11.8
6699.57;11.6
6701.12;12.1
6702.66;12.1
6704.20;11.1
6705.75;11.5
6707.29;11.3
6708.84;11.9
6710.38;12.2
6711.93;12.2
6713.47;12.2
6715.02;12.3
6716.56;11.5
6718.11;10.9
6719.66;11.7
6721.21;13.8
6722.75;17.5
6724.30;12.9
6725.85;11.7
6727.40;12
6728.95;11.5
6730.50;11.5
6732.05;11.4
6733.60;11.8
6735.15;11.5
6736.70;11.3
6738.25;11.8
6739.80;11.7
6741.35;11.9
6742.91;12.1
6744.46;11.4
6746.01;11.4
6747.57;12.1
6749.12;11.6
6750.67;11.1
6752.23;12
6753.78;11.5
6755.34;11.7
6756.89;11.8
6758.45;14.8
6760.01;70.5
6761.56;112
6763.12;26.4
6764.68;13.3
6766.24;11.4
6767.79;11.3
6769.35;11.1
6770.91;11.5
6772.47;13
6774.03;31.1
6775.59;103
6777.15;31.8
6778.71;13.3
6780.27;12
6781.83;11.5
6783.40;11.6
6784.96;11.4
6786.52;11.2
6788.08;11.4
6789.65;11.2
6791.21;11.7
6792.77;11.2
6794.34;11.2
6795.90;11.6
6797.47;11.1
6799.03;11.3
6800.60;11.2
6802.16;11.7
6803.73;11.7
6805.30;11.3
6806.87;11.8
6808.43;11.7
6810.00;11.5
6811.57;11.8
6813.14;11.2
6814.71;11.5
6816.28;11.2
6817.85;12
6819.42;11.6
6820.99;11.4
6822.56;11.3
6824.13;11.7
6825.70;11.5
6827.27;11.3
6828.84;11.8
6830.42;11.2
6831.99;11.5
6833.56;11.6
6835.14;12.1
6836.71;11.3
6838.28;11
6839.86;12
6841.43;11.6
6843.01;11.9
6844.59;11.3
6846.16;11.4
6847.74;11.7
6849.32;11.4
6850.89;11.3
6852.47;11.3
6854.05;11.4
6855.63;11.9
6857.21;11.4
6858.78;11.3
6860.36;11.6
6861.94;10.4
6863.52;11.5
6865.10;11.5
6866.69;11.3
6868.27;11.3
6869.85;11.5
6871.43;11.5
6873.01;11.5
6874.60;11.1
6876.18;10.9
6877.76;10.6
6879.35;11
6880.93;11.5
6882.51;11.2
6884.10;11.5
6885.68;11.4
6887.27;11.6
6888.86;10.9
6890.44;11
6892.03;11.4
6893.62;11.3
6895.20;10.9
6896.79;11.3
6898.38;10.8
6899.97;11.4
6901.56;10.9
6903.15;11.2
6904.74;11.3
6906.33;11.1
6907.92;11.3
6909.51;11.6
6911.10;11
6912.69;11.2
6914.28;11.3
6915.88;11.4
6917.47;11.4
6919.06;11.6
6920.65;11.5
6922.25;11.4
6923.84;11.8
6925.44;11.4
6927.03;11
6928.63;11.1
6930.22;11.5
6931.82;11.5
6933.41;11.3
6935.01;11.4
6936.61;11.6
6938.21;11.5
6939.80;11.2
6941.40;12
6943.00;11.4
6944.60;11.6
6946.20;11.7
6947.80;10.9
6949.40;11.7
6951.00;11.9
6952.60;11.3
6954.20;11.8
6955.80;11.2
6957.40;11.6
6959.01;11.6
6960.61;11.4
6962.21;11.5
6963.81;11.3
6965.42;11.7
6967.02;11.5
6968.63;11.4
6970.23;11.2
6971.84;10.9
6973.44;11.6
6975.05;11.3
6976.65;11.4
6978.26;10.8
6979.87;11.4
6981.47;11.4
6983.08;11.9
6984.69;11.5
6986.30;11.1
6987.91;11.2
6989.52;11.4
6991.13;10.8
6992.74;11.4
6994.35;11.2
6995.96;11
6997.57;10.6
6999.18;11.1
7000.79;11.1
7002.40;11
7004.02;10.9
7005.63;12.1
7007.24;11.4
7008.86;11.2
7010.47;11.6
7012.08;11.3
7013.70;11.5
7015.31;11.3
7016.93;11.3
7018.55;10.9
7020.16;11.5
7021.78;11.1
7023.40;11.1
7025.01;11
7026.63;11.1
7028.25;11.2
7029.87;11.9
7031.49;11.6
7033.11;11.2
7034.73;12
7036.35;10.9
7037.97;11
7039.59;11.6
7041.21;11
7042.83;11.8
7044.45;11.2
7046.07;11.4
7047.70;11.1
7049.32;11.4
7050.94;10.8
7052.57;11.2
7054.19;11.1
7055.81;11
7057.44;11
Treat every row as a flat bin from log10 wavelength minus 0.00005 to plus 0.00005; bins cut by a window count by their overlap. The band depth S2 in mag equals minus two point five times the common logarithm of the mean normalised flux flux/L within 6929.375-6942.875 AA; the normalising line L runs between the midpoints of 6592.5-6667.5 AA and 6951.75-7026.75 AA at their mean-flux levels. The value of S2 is 0.37 mag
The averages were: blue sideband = 44.3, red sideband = 11.3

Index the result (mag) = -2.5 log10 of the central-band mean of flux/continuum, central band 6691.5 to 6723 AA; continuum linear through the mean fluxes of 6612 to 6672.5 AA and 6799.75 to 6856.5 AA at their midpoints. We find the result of 0.43 mag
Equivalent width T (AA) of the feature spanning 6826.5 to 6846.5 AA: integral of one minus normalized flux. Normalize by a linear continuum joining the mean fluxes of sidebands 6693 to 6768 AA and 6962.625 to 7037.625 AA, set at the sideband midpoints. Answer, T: 3.4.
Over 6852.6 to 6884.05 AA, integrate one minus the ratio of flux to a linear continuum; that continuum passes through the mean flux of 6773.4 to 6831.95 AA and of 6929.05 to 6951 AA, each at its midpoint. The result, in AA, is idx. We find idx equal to 4.8 AA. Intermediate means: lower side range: 15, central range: 11.3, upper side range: 11.5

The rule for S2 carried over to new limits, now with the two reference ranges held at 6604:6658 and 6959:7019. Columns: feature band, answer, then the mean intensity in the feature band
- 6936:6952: 0.41 mag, 11.5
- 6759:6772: 0.20 mag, 32.6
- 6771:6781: 0.16 mag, 32.6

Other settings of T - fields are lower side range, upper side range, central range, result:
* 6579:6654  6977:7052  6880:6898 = 8.9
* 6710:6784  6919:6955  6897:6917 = 2.2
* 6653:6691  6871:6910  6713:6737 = -1.2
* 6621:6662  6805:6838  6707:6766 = 3.6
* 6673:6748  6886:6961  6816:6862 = 0.3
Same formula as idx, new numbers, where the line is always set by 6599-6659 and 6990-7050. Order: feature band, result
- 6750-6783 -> 9.75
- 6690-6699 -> 6.62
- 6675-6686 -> 8.21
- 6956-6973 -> 5.59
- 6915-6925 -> 4.67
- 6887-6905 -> 9.66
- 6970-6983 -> 3.68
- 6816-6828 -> 7.65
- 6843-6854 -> 6.66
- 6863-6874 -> 6.32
